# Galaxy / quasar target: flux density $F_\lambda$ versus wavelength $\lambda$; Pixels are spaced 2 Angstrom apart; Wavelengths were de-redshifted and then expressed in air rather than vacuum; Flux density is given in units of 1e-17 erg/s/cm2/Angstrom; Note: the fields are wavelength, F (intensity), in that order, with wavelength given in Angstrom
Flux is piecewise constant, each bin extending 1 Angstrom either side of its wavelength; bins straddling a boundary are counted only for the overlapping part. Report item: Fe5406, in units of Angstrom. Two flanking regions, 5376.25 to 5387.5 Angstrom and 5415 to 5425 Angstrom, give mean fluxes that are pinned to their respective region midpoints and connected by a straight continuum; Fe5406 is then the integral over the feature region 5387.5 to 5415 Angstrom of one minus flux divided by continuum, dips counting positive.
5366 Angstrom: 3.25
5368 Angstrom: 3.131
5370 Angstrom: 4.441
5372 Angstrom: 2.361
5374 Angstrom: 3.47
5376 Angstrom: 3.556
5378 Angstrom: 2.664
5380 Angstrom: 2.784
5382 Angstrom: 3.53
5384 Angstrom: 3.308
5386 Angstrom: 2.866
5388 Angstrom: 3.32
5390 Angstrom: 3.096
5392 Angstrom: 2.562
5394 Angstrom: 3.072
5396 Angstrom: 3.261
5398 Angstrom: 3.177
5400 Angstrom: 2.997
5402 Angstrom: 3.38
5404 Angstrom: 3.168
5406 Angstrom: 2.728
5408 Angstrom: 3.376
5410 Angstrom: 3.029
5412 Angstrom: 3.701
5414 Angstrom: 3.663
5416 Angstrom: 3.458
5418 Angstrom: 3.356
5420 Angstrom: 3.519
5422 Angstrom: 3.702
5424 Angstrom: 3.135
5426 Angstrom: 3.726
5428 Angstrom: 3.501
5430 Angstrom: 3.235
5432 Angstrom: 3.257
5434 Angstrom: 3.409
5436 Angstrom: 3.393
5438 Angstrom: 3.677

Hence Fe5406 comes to 0.7 Angstrom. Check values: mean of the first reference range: 3.08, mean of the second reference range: 3.43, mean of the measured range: 3.18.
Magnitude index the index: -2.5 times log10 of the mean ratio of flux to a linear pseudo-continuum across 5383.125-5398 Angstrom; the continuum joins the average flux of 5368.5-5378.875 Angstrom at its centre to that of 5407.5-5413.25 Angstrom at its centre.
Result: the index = 0.09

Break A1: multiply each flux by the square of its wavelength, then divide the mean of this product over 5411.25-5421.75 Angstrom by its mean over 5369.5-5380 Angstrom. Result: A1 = 1.1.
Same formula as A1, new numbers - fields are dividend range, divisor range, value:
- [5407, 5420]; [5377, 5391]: 1.13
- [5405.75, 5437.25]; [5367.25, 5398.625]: 1.09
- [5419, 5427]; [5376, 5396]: 1.17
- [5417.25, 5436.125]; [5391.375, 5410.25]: 1.12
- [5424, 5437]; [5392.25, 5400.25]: 1.12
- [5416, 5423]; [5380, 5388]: 1.12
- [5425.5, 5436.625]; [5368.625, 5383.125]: 1.07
